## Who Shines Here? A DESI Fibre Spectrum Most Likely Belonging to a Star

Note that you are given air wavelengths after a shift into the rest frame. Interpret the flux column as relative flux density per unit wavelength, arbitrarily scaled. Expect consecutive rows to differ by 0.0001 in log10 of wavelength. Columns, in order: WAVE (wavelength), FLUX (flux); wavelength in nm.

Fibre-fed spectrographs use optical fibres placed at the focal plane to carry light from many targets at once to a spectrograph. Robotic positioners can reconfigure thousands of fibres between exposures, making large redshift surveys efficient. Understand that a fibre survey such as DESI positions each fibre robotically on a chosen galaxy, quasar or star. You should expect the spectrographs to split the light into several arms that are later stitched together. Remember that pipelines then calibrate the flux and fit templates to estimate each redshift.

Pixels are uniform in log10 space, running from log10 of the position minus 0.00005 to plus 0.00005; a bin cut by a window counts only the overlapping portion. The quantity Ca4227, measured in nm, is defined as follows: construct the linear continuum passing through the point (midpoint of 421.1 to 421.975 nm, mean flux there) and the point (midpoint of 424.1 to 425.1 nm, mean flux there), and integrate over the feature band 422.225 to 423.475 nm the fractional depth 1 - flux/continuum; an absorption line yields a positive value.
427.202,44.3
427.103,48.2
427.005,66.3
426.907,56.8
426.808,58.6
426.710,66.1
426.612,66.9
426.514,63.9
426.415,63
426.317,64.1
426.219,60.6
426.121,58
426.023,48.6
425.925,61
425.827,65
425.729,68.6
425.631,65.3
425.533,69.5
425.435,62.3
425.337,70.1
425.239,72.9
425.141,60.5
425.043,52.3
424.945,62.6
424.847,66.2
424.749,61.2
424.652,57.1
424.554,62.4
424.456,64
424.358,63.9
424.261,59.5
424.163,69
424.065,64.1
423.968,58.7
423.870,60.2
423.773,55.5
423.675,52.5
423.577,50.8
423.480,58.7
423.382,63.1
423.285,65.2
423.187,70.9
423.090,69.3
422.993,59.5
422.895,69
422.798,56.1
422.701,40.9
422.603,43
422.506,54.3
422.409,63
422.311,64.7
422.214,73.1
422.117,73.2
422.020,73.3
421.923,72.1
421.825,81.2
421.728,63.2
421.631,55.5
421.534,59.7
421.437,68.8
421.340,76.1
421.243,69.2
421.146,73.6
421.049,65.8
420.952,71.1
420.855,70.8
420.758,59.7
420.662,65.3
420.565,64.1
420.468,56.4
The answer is 0.10 nm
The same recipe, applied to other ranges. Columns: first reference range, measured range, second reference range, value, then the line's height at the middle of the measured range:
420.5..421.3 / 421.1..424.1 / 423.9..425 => 0.09 nm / 65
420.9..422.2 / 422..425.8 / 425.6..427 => 0.21 nm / 65.8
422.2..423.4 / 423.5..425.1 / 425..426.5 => 0.04 nm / 61.7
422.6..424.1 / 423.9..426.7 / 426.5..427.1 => -0.10 nm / 60.7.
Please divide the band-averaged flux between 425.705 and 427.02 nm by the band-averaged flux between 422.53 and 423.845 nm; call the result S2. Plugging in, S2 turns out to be 1.06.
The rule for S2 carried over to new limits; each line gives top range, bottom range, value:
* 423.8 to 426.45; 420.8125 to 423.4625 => 0.96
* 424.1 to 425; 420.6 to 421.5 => 0.91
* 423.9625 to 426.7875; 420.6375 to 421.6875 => 0.94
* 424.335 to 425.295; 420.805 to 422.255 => 0.89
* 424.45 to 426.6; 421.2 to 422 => 0.92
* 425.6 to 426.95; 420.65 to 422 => 0.91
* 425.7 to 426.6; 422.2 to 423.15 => 1.04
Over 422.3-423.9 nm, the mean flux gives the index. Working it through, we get 58.5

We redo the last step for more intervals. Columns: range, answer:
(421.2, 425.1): 62.6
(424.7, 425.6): 64.2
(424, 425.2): 61.9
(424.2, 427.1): 62.5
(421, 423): 64.6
